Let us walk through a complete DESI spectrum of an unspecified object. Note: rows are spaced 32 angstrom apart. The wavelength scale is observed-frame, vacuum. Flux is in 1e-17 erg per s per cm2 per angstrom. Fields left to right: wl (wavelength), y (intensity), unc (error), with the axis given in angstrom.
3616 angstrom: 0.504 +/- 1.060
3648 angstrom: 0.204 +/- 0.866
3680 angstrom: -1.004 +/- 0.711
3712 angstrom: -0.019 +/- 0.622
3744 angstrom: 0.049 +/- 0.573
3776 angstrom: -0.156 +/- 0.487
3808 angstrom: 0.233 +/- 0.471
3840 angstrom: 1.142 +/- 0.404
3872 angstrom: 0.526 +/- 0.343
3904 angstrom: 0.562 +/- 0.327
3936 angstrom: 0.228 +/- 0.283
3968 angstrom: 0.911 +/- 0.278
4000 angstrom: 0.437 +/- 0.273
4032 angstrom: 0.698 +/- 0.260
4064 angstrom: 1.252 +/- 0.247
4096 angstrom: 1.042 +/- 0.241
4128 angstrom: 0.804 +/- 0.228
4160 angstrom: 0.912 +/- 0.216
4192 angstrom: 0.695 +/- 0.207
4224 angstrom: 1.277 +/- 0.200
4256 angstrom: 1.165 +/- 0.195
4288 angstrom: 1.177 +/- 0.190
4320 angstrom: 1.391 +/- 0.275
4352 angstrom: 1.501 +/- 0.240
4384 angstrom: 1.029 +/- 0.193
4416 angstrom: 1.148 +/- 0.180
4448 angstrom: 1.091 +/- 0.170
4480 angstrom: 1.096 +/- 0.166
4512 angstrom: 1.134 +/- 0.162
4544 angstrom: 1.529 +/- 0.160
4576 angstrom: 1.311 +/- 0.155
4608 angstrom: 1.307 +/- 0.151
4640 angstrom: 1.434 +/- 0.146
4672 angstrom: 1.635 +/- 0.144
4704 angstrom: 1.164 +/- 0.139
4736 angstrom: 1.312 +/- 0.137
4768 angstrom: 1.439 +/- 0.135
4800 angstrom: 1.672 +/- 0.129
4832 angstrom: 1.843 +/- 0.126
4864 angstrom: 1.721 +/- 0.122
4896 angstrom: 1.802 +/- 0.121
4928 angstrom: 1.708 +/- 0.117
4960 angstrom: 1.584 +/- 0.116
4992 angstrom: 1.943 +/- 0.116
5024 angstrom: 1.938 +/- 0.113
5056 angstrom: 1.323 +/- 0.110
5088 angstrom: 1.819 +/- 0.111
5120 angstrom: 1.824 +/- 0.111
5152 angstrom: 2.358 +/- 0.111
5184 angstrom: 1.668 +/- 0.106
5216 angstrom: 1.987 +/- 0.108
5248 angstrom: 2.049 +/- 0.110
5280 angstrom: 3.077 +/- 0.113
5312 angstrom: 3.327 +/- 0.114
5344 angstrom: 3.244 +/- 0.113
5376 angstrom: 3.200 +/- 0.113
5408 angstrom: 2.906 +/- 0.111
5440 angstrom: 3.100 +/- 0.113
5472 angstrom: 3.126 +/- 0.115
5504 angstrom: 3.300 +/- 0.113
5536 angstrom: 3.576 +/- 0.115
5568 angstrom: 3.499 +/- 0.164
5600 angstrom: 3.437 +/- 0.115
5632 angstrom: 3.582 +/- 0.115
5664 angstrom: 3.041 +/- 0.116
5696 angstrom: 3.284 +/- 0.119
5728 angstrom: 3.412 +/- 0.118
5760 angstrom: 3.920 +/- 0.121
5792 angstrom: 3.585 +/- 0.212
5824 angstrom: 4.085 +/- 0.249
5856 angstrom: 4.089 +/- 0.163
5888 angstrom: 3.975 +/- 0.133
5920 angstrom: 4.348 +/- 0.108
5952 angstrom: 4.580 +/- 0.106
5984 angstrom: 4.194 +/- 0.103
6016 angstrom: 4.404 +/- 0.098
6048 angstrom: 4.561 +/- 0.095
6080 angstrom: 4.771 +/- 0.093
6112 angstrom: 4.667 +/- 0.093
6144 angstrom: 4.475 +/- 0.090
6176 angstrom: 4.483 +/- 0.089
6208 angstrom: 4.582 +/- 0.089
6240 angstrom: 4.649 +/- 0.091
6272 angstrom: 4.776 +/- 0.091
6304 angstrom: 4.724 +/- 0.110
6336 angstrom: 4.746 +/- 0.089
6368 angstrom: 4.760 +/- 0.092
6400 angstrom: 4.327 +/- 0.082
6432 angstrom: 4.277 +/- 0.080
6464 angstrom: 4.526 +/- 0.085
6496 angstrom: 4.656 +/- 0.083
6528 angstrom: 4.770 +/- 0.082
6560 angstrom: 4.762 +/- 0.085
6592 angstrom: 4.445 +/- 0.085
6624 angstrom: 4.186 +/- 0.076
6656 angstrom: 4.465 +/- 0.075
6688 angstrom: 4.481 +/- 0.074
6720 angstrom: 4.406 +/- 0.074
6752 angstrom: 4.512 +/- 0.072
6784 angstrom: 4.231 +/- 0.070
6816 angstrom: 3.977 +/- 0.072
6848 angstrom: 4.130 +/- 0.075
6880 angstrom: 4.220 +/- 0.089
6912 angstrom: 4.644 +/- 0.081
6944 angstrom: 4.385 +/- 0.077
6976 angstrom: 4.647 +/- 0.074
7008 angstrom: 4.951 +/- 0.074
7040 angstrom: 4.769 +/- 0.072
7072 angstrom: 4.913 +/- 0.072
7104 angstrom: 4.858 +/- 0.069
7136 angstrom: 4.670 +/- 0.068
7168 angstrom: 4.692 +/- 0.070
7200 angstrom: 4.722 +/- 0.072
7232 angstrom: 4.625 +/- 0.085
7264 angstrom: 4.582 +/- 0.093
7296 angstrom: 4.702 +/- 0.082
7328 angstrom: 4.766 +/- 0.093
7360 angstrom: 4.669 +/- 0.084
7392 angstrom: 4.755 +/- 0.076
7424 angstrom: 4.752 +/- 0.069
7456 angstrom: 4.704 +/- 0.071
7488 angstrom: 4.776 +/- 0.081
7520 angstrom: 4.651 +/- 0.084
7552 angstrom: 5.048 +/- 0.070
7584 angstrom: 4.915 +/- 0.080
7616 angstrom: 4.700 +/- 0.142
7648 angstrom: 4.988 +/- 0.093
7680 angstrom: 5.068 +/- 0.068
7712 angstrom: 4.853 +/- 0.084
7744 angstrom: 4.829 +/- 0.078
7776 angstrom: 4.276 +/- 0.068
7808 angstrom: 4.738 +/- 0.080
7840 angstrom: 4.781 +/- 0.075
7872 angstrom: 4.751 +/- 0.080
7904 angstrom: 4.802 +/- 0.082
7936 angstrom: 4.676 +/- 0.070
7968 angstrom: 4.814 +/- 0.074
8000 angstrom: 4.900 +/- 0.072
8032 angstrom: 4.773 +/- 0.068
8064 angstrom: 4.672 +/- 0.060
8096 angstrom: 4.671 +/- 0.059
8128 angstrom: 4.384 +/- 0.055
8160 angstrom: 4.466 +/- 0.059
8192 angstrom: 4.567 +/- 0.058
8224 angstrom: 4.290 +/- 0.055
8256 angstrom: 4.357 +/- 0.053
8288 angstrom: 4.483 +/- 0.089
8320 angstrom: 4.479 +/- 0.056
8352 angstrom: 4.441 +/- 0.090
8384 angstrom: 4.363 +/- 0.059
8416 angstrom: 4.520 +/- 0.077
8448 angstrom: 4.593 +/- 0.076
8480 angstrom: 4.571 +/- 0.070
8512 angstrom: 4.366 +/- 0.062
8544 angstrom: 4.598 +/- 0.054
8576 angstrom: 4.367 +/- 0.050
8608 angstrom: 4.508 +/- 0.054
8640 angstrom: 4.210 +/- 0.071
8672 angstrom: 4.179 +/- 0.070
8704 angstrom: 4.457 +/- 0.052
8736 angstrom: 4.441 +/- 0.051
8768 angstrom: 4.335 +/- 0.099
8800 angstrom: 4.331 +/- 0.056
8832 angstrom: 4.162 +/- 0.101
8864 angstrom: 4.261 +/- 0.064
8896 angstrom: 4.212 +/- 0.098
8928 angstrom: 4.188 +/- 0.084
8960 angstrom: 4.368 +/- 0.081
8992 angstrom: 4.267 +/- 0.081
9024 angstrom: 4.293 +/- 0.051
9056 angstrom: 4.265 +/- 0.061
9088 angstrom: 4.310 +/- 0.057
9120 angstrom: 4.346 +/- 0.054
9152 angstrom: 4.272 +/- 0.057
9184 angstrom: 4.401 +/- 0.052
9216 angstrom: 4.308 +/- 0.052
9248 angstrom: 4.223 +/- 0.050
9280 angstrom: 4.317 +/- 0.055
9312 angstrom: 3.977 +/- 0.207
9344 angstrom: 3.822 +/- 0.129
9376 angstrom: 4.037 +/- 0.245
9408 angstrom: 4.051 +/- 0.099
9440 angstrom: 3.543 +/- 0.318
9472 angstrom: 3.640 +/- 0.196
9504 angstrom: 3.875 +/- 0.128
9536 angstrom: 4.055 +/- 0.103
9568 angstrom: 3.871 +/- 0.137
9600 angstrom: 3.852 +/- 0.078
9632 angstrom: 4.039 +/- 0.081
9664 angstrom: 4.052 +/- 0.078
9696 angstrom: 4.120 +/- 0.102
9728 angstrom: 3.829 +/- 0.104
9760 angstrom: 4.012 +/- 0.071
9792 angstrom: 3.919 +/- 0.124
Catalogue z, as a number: 0.32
